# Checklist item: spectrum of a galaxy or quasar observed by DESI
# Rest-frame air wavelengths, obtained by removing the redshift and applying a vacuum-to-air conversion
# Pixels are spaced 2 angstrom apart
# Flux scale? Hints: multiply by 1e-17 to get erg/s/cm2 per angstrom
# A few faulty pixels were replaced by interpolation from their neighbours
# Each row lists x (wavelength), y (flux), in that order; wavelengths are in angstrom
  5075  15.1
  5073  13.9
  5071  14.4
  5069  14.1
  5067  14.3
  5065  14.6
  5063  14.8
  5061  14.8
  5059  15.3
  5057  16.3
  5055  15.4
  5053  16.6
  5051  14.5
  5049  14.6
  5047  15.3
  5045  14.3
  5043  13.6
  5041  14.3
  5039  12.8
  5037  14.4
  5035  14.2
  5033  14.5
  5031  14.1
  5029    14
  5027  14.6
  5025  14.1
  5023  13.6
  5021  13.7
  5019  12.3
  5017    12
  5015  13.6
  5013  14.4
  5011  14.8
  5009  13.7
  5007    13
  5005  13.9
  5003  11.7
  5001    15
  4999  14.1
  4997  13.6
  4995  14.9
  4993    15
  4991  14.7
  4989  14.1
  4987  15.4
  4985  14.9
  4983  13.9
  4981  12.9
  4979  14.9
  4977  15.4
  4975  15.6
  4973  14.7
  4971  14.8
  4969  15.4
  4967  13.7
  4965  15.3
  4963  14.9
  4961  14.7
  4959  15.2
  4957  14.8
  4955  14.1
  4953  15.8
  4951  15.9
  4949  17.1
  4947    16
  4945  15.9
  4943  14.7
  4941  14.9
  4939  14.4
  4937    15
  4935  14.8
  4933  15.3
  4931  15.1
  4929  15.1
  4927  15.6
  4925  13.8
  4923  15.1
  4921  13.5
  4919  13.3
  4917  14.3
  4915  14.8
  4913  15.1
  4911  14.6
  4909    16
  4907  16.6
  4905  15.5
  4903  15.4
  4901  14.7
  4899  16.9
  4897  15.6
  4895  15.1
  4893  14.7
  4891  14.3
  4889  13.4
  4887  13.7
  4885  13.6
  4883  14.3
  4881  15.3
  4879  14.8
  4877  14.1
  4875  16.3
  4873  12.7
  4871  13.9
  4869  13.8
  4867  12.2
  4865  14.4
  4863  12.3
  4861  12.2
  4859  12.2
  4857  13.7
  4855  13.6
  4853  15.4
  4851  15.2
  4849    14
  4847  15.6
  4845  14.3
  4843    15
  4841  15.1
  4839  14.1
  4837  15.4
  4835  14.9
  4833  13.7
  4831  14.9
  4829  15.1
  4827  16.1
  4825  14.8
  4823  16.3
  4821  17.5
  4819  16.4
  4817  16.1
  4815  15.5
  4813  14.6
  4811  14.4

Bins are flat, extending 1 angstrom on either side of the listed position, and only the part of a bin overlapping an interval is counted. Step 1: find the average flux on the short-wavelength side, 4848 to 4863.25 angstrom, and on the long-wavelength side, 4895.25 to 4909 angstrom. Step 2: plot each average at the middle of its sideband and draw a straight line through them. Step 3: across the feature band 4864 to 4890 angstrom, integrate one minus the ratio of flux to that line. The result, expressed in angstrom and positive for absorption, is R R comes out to 1.0 angstrom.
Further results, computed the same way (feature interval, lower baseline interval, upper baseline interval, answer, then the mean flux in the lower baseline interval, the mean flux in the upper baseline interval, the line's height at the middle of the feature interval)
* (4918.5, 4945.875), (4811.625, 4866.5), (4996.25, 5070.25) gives -0.6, 14.7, 14.2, 14.5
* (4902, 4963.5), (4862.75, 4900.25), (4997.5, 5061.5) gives -3.5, 14.3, 14.2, 14.3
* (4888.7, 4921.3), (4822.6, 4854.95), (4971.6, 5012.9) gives -0.7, 14.9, 14.3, 14.7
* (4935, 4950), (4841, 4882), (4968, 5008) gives -1.2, 14.1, 14.4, 14.3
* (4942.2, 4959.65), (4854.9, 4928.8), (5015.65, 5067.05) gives -1.4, 14.4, 14.3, 14.4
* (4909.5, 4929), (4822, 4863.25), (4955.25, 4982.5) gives 0.2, 14.5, 14.8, 14.7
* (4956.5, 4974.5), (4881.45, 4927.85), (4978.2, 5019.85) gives -0.8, 14.8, 13.9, 14.2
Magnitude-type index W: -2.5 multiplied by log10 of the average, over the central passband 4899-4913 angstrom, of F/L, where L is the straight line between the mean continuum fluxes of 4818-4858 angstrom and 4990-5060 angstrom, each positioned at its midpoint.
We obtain -0.06 mag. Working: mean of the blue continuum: 15.1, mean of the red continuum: 14.2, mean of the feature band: 15.5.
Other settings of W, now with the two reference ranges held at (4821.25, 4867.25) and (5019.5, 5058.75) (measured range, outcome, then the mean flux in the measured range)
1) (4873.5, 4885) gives -0.02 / 14.7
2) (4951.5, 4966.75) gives -0.04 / 14.9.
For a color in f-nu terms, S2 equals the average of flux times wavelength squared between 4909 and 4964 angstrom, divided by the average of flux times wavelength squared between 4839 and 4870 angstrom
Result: 1.1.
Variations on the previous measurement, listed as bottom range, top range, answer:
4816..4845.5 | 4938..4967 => 1.04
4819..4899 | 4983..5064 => 1.05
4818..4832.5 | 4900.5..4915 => 1.01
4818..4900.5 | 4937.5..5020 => 1.05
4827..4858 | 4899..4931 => 1.05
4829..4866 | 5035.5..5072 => 1.12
